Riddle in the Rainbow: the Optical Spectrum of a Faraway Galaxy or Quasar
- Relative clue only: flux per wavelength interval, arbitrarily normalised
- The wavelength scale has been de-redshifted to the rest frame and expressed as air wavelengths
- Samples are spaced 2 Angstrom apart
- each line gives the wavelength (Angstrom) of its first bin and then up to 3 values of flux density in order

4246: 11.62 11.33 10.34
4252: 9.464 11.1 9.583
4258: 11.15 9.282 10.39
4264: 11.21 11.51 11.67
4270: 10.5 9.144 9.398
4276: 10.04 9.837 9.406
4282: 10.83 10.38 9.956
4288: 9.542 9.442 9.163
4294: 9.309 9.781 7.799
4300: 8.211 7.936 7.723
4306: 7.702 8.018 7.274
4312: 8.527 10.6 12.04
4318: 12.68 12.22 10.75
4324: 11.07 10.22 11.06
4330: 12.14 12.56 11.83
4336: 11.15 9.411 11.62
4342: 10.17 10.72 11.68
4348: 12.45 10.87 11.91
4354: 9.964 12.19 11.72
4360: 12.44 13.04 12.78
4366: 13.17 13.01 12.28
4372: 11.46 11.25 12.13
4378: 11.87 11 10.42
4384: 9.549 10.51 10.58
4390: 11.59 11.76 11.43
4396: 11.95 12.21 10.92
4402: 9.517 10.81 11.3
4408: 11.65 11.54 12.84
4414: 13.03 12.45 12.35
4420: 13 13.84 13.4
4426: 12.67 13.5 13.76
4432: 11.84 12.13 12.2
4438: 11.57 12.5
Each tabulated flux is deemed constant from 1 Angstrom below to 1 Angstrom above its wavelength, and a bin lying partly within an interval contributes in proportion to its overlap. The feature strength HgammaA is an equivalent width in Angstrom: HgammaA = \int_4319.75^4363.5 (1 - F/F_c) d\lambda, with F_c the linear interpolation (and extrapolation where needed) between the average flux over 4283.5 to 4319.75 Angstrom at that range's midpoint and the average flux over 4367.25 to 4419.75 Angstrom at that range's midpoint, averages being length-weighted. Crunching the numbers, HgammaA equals -5.0 Angstrom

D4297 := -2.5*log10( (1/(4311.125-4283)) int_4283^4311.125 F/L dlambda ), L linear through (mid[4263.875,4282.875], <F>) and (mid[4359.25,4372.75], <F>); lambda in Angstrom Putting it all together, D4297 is 0.24 mag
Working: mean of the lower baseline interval 10.3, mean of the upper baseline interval 12.6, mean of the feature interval 8.73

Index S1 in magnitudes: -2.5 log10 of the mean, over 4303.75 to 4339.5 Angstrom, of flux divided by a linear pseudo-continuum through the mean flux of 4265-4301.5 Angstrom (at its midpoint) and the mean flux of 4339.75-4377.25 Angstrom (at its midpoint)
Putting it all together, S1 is 0.04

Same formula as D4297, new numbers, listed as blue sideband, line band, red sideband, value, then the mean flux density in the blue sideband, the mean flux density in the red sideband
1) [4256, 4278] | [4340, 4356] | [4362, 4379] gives 0.06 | 10.4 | 12.3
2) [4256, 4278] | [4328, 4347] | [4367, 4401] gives -0.02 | 10.4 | 11.4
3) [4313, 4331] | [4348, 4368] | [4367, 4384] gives -0.05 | 11.4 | 11.6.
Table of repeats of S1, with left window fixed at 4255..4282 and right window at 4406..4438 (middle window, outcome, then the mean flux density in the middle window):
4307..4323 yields 0.07 mag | 10.3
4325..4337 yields -0.03 mag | 11.5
